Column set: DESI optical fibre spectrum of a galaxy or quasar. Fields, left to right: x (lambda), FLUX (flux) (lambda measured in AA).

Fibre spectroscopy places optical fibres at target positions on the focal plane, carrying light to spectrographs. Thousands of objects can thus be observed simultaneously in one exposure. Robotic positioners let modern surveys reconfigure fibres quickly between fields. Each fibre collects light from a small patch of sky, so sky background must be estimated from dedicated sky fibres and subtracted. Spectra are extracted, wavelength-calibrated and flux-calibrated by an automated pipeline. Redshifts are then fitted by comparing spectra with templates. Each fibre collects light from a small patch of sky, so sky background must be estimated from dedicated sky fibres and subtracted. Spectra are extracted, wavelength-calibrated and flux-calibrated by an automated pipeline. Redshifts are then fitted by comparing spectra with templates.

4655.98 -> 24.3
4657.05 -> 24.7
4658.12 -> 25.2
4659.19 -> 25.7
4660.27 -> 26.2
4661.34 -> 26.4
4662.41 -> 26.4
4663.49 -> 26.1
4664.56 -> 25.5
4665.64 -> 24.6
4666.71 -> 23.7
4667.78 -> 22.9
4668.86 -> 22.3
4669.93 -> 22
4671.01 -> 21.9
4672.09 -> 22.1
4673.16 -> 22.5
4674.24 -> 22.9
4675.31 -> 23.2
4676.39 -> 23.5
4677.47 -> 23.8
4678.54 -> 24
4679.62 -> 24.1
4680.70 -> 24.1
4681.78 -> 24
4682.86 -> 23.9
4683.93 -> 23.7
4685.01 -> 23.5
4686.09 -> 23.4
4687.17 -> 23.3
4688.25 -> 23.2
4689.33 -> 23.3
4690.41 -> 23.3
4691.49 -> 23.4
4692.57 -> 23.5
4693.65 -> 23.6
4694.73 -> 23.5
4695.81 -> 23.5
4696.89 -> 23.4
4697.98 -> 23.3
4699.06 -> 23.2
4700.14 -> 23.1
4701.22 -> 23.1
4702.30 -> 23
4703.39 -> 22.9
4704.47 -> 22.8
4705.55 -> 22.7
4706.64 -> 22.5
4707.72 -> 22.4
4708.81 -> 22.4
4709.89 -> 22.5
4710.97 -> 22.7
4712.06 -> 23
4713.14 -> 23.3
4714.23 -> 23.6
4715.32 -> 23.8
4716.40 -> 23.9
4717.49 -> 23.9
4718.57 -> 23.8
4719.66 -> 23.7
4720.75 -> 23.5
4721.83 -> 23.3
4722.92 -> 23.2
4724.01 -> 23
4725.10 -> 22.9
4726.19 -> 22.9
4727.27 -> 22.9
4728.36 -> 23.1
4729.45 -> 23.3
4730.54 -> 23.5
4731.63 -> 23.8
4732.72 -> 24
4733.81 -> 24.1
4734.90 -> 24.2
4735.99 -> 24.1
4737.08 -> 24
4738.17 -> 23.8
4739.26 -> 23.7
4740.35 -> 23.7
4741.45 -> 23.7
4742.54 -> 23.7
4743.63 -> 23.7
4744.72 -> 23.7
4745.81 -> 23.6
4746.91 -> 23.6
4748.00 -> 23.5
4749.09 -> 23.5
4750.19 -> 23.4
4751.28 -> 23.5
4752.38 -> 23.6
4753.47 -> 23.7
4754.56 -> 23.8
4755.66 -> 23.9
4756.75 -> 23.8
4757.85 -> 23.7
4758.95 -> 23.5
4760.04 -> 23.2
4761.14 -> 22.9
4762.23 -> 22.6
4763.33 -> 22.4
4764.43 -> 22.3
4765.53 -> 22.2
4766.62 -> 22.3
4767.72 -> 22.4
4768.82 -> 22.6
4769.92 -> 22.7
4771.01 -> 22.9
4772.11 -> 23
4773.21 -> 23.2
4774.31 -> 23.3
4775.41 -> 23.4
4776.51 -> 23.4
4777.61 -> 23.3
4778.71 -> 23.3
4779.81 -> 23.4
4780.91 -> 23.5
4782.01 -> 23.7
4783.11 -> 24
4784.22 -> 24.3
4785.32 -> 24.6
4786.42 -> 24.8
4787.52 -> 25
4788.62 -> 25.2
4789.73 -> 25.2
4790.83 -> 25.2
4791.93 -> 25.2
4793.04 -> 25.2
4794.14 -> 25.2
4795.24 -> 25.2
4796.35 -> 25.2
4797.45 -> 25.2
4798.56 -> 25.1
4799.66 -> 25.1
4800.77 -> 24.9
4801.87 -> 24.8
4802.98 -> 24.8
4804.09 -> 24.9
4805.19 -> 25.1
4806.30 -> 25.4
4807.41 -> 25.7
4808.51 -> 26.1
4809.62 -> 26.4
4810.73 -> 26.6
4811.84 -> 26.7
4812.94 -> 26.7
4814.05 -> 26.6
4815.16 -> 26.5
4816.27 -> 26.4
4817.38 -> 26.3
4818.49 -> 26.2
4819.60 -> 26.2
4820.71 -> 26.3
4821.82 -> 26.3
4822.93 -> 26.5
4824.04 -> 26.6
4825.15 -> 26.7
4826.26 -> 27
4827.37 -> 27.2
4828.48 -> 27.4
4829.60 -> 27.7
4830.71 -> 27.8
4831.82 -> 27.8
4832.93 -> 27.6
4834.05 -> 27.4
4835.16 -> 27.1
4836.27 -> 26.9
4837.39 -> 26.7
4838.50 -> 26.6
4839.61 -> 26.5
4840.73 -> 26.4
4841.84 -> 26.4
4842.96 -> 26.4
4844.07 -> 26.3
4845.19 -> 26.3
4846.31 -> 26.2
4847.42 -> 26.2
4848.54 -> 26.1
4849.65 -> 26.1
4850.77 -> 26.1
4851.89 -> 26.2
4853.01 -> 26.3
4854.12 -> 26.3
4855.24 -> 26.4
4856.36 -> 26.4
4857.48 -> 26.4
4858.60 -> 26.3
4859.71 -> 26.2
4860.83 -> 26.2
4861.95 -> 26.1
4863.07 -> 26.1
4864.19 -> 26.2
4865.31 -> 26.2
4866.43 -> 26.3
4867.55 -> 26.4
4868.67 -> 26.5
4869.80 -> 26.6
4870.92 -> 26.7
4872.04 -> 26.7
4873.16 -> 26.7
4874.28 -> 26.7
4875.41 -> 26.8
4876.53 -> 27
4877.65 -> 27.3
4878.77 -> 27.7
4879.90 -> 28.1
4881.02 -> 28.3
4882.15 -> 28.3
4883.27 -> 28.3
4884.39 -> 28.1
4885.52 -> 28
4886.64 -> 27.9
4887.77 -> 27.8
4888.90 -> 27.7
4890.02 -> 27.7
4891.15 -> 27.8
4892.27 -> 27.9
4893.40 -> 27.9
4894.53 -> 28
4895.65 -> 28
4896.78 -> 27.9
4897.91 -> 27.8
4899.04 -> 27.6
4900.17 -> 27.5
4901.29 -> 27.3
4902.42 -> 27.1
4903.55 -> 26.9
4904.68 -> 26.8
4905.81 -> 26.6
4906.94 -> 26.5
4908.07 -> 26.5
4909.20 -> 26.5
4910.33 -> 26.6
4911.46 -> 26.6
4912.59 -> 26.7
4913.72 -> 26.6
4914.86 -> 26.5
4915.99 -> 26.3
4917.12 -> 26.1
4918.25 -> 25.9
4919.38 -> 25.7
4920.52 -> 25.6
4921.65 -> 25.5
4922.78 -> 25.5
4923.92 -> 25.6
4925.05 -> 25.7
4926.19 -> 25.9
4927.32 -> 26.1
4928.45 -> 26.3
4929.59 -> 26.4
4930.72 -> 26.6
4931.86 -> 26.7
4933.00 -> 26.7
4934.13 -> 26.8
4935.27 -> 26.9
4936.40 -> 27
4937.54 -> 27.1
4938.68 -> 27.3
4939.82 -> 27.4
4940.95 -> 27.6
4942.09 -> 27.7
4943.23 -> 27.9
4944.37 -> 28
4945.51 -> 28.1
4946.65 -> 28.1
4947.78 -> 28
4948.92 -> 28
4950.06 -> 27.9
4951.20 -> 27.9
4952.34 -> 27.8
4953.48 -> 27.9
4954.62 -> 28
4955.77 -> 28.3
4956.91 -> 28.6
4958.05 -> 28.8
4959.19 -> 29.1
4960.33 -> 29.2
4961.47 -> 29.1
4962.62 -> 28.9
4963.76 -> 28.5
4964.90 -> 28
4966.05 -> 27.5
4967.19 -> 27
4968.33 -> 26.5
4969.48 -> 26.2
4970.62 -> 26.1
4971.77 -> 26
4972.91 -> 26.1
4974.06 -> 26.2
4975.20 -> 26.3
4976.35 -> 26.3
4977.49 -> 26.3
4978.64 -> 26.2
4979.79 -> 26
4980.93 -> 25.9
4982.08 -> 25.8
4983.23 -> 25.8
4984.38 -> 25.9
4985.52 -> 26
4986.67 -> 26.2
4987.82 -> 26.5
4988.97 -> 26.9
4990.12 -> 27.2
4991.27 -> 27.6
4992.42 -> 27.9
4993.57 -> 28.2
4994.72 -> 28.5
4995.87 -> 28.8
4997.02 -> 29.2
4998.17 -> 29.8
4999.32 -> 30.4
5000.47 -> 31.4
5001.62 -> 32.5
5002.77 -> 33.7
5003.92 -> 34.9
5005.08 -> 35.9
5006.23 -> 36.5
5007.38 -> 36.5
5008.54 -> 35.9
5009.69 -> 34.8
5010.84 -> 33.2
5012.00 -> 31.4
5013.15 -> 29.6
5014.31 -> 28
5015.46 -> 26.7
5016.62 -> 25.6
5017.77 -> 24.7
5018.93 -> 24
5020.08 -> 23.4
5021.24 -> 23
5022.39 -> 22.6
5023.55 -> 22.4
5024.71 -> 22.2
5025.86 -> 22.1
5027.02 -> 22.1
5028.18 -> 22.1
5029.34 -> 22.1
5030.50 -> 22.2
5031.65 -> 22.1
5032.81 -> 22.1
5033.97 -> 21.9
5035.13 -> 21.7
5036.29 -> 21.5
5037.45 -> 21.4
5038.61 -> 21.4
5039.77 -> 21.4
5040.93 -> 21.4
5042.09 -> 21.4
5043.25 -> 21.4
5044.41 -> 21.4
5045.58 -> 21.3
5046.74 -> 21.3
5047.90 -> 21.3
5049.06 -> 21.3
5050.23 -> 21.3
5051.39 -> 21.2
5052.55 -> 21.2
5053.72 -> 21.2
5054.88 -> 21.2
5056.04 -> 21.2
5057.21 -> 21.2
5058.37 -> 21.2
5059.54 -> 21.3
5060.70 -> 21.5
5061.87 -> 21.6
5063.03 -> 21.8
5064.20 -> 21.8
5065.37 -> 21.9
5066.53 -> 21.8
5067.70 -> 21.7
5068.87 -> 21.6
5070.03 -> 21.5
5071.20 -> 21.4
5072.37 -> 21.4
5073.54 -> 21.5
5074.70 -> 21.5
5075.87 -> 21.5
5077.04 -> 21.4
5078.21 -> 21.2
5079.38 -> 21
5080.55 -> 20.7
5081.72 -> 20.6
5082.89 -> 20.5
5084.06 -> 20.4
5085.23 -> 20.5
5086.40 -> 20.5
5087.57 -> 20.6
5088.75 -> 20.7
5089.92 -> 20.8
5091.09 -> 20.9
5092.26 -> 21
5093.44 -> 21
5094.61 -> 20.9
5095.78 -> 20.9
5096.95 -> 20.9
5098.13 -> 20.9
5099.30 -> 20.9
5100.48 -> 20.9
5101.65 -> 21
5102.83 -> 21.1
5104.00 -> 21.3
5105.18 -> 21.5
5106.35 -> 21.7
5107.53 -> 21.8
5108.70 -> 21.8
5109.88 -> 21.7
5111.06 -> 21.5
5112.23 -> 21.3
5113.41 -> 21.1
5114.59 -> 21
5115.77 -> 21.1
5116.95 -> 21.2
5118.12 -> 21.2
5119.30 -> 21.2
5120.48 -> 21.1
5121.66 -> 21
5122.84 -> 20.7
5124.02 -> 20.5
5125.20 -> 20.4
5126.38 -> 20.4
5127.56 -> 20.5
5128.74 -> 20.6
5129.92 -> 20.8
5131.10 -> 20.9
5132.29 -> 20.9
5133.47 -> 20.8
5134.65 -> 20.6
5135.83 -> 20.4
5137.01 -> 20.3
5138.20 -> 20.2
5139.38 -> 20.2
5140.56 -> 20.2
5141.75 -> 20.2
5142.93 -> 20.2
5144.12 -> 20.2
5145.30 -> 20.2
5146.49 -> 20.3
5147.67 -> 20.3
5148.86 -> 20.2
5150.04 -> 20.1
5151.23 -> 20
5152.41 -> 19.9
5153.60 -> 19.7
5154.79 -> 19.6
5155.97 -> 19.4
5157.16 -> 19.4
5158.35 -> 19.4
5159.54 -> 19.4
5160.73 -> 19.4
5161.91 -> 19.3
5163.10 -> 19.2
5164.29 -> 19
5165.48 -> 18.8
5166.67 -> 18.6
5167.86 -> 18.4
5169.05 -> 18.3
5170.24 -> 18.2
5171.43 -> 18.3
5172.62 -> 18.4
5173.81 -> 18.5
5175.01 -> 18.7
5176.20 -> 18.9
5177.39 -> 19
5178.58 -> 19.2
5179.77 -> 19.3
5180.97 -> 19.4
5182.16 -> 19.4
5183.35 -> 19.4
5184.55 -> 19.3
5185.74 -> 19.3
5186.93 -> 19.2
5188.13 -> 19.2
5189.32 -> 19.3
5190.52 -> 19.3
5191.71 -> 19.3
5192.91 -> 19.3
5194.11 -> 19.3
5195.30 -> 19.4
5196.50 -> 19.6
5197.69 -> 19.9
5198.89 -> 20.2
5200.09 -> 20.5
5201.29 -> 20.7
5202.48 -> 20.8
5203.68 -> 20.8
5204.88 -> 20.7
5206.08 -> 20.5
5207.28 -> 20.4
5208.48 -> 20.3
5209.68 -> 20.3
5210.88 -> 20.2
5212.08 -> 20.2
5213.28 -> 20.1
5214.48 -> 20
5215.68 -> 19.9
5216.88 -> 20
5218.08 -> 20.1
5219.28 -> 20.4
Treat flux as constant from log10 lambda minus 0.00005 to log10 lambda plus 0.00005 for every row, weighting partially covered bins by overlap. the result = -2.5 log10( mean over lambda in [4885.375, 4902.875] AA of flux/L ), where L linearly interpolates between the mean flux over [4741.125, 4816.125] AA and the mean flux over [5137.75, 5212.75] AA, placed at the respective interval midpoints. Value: -0.210 mag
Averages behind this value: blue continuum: 24.2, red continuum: 19.6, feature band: 27.7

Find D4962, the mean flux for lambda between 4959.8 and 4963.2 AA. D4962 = 29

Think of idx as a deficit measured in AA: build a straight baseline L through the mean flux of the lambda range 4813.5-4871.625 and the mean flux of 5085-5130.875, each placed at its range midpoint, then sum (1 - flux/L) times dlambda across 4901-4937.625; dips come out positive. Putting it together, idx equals -2.13 AA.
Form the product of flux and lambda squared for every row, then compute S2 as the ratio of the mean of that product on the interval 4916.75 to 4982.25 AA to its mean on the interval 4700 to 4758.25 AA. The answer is 1.27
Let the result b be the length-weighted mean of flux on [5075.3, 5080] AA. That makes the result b 21.3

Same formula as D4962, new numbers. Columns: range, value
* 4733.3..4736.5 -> 24.1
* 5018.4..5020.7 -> 23.7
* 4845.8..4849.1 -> 26.2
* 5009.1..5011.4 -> 34.1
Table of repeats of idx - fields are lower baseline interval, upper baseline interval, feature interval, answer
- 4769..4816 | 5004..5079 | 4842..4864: -1.6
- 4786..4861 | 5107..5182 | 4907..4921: -1.1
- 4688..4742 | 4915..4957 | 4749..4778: 1.2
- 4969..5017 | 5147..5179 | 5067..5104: 4.1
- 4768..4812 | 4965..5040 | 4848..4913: -3.8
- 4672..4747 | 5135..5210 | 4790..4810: -2.3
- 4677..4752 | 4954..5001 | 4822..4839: -1.3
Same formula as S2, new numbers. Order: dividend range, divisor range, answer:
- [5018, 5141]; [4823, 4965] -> 0.85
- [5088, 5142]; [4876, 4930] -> 0.84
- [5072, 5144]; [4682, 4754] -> 1.05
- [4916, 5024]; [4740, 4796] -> 1.28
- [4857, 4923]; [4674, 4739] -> 1.24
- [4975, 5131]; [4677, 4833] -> 1.10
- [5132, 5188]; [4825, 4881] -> 0.83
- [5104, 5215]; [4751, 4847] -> 0.92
